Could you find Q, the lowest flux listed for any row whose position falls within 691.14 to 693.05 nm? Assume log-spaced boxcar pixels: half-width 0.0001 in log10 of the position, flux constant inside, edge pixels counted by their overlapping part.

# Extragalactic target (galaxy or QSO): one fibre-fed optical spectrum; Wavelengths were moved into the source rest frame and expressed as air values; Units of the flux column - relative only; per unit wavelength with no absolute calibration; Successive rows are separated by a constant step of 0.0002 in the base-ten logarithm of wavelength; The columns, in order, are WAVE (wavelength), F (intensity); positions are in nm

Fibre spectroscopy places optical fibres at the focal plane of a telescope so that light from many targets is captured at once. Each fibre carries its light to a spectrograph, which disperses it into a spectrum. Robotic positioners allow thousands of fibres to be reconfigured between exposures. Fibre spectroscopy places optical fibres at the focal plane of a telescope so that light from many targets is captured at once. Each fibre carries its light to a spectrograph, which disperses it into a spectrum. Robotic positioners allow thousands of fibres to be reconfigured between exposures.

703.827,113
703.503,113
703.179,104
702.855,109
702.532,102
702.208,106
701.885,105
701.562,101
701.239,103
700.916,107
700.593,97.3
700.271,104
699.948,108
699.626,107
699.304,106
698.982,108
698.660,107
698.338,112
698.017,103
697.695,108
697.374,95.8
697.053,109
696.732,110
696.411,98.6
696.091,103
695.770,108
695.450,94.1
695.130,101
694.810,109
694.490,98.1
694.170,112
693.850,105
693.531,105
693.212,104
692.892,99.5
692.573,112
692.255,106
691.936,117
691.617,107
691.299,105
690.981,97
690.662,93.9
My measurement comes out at 99.5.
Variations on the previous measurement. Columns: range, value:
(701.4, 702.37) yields 101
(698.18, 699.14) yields 107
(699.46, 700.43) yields 104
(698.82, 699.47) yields 106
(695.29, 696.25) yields 94.1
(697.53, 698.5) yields 103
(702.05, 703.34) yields 102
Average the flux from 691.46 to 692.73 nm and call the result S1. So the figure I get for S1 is 111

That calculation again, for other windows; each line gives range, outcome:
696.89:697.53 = 102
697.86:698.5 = 108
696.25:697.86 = 104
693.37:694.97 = 106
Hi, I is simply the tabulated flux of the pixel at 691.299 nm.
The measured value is 105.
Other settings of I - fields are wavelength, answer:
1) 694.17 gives 112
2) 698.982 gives 108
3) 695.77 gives 108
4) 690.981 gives 97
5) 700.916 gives 107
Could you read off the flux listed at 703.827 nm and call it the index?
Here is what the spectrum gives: 113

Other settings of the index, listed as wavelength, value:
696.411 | 98.6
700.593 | 97.3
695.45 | 94.1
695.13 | 101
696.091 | 103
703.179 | 104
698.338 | 112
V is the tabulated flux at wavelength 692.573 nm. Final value 112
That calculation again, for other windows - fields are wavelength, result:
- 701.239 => 103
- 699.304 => 106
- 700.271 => 104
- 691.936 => 117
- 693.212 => 104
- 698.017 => 103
